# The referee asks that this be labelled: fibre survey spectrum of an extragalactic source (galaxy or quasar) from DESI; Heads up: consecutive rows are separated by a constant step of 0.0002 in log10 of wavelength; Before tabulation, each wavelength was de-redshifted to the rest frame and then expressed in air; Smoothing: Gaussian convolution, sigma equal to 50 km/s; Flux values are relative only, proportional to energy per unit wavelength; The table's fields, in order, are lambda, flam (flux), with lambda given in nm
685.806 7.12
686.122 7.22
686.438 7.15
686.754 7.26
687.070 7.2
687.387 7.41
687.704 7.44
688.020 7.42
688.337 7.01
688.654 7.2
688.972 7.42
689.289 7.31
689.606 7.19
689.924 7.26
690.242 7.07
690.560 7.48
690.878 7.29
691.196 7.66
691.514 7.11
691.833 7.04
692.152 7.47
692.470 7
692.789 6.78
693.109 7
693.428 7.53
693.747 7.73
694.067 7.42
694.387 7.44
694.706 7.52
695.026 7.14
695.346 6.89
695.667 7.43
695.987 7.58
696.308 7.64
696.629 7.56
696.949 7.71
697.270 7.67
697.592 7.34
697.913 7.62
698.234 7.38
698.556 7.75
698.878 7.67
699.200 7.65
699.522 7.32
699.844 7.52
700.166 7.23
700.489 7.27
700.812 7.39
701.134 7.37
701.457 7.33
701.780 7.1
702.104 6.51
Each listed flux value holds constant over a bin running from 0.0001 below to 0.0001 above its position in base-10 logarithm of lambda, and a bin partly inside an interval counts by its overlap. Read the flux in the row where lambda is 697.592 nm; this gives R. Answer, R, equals 7.34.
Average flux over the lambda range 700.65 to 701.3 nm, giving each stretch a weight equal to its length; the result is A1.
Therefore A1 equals 7.38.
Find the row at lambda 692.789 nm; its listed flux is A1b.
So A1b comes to 6.78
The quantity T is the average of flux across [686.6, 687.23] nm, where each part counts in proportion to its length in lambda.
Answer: 7.23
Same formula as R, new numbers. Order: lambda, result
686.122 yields 7.22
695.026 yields 7.14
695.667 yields 7.43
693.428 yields 7.53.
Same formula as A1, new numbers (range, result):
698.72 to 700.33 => 7.48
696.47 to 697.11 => 7.65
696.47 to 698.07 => 7.58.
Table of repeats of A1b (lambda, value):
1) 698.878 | 7.67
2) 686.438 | 7.15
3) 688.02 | 7.42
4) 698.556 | 7.75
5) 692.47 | 7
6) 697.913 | 7.62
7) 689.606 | 7.19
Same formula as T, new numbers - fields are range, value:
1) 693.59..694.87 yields 7.53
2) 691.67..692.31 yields 7.24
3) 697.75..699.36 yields 7.61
